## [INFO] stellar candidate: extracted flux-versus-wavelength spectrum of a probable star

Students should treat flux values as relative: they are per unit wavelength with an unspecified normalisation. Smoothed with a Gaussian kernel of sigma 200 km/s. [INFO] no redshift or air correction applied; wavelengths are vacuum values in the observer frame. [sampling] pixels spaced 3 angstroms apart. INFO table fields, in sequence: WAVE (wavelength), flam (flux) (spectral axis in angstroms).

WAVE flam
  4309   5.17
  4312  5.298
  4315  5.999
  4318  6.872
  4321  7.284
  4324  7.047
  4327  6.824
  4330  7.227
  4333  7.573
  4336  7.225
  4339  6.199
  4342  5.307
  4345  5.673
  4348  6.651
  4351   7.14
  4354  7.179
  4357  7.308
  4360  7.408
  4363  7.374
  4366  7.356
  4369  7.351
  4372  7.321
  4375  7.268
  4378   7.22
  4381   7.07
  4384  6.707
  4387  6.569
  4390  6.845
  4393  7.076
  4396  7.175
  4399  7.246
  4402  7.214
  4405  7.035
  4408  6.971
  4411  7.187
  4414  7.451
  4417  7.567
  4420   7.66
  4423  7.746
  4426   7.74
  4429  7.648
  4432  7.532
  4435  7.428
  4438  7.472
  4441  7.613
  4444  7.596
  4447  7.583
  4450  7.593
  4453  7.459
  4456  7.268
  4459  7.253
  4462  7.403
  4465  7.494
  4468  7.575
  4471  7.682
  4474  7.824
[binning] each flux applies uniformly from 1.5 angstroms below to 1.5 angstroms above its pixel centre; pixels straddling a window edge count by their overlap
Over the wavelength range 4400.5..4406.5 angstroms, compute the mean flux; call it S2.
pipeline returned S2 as 7.12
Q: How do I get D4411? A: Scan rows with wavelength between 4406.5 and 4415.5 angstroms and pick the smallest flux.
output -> 6.971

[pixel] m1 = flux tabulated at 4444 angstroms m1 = 7.596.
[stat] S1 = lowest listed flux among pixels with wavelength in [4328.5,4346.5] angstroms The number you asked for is 5.307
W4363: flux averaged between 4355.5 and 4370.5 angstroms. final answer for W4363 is 7.36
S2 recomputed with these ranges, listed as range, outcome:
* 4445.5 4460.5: 7.43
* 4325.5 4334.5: 7.21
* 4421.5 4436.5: 7.62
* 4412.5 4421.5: 7.56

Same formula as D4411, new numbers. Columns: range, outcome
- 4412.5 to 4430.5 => 7.451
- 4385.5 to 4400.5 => 6.569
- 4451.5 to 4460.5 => 7.253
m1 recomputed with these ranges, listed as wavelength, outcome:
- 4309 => 5.17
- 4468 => 7.575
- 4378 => 7.22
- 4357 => 7.308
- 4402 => 7.214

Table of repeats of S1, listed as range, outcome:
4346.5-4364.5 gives 6.651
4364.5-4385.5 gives 6.707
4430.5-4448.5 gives 7.428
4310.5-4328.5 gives 5.298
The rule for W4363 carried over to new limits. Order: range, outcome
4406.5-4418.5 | 7.29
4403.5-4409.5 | 7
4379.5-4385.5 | 6.89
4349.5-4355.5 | 7.16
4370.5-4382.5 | 7.22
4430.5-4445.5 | 7.53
